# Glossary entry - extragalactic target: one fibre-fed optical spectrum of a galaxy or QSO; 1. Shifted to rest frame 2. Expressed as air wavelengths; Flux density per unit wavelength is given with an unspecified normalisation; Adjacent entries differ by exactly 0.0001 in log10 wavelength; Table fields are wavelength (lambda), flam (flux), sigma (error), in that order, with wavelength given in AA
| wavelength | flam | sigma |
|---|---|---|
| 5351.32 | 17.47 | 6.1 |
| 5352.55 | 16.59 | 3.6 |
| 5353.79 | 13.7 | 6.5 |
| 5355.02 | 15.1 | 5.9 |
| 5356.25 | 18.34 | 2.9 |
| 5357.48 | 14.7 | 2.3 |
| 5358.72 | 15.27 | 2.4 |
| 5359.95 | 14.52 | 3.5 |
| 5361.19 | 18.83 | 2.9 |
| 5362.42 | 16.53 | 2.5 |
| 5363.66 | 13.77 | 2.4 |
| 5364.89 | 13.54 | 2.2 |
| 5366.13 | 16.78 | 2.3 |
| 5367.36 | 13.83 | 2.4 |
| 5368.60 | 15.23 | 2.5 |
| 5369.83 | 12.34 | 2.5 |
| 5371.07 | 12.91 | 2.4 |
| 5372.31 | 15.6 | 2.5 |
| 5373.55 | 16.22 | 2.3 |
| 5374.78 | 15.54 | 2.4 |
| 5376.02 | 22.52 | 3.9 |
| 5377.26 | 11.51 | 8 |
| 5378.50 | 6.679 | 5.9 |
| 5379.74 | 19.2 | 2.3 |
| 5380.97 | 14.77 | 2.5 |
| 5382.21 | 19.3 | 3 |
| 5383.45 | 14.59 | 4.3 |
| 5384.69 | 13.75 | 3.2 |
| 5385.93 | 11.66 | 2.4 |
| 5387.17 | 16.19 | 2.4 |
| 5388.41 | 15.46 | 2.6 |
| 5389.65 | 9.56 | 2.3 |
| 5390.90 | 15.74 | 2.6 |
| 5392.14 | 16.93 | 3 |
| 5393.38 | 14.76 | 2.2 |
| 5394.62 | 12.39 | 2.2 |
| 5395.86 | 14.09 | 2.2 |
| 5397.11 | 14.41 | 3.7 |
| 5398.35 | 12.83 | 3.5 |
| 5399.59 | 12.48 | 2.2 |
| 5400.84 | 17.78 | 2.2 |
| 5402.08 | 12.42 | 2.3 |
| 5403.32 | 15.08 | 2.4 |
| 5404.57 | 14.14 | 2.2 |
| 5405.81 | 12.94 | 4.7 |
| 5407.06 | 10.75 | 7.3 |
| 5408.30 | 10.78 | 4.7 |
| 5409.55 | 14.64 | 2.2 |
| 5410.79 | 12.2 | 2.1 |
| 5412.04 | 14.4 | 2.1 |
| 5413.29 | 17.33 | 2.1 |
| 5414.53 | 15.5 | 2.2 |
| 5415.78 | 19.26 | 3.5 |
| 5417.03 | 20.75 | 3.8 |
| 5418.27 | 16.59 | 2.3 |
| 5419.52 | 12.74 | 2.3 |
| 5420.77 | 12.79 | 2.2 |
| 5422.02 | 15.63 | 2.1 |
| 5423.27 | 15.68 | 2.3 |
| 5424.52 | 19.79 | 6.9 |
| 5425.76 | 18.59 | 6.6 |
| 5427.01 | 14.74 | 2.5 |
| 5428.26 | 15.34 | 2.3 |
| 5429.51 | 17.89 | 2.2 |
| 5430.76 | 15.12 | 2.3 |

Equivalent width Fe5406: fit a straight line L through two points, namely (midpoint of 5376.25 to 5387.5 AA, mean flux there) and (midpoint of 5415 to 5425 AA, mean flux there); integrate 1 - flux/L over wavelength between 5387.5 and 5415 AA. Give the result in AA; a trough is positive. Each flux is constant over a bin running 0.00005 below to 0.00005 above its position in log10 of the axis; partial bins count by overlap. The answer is 2.8 AA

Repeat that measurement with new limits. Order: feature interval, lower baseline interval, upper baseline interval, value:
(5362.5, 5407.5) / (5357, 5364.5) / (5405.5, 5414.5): 0.3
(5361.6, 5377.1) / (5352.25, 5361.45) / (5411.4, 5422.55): 0.5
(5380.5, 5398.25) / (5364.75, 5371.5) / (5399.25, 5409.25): -1.0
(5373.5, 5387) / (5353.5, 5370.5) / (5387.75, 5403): -0.4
